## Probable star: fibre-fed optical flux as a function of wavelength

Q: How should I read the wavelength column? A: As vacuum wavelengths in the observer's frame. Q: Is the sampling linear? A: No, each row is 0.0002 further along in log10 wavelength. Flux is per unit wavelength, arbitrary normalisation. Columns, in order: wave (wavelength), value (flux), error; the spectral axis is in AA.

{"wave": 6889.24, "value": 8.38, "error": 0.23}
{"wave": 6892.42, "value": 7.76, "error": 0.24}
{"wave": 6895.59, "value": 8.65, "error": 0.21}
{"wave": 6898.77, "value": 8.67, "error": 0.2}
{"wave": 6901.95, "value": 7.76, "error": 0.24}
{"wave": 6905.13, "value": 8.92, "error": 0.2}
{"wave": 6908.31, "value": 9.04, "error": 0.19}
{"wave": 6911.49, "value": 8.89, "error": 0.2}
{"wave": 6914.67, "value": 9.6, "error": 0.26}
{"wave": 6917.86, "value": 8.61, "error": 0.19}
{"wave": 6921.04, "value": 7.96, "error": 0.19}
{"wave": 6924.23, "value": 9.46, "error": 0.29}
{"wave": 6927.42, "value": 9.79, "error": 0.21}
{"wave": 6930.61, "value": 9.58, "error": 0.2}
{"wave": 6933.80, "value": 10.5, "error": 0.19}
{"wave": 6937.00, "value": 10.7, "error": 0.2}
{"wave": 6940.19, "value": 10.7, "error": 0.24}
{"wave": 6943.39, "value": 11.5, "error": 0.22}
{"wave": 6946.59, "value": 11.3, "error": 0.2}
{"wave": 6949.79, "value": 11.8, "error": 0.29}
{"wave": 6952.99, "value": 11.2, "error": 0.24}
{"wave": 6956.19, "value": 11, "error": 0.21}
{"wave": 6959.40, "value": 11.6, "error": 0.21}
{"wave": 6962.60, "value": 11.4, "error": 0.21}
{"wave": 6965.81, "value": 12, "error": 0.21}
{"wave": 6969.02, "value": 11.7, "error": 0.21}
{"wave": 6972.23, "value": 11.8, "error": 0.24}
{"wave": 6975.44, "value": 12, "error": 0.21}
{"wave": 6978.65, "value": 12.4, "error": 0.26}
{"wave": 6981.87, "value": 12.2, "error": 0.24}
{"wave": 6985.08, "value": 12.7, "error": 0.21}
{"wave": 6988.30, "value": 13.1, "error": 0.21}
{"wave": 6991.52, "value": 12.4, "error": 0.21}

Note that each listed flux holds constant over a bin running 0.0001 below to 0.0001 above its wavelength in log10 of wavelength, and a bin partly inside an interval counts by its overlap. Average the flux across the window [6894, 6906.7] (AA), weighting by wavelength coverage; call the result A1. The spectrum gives 8.5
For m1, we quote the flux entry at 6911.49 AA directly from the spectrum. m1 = 8.89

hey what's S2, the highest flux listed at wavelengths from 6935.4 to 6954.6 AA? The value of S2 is 11.8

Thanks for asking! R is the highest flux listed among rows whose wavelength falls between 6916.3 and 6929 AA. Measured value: 9.79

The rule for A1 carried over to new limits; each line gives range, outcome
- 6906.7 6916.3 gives 9.18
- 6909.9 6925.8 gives 8.91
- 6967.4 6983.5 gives 12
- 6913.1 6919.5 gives 9.1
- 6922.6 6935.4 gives 9.83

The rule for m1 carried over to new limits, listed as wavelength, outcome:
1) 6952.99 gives 11.2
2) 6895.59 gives 8.65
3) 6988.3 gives 13.1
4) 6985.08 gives 12.7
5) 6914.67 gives 9.6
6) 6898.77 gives 8.67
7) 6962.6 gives 11.4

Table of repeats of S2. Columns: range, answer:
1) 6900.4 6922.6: 9.6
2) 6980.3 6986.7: 12.7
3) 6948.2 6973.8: 12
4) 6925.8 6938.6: 10.7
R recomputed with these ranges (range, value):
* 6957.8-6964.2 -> 11.6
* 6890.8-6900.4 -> 8.67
